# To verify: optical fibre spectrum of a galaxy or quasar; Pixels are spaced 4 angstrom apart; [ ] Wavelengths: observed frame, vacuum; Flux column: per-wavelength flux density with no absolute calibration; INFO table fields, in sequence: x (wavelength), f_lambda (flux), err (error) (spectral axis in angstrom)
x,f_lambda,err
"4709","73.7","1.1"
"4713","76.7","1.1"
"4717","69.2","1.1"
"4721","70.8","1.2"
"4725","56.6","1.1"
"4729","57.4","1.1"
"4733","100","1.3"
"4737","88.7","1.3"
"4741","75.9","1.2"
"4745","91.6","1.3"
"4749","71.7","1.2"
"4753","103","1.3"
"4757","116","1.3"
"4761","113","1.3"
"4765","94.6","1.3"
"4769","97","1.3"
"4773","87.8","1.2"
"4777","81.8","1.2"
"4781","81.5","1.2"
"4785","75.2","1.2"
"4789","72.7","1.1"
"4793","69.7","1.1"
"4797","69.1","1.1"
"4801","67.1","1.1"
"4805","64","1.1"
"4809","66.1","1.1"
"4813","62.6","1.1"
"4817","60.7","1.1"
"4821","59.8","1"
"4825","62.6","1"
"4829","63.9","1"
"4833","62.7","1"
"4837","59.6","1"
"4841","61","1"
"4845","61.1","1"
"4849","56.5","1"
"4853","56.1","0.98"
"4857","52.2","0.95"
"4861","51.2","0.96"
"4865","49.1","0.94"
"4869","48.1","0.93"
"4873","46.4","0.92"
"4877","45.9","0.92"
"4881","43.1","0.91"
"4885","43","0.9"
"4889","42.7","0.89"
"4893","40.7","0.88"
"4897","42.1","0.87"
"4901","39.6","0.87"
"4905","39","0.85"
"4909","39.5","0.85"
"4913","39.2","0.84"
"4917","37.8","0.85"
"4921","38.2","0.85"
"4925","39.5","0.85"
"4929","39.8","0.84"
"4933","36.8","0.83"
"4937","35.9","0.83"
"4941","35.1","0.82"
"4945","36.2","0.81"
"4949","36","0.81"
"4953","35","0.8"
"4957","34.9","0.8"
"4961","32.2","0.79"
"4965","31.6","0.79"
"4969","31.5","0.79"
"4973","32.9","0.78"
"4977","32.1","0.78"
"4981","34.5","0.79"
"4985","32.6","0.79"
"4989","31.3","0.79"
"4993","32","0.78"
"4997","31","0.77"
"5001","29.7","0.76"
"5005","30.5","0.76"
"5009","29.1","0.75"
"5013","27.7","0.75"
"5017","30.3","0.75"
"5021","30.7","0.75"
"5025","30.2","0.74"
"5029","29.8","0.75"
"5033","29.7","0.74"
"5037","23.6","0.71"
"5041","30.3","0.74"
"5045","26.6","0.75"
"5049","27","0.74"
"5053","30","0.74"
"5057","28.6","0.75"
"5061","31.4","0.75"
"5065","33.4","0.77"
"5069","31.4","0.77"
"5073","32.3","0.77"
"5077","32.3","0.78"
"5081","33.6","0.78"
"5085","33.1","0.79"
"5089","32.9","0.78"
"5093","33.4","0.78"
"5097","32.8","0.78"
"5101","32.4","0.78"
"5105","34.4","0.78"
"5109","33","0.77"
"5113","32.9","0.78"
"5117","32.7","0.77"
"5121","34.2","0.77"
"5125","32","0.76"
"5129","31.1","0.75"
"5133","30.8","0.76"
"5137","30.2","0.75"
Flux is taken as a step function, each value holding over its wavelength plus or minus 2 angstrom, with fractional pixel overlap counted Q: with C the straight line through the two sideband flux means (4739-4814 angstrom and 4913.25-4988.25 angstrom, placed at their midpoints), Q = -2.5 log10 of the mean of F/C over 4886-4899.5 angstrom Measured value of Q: 0.21 mag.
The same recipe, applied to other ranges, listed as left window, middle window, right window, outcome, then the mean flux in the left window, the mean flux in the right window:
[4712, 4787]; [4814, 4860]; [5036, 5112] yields 0.18 mag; 84.8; 31.3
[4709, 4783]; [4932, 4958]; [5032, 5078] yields 0.35 mag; 84.9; 29.7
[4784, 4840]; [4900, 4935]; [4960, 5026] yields 0.17 mag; 65.2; 31.2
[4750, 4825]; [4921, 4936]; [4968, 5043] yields 0.24 mag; 79.5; 30.5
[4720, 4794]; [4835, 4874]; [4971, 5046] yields 0.17 mag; 84.9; 30.3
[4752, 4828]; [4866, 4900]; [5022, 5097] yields 0.37 mag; 78.7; 30.6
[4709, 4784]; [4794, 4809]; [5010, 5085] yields 0.12 mag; 84.7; 30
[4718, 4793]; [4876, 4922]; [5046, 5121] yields 0.45 mag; 84.7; 32.1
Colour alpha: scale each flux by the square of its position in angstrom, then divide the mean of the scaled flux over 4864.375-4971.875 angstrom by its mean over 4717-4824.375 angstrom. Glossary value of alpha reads 0.53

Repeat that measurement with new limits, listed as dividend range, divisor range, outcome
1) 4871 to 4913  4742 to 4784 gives 0.48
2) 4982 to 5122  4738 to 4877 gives 0.49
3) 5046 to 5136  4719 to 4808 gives 0.45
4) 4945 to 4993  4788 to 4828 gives 0.54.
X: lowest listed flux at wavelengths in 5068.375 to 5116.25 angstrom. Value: 31.4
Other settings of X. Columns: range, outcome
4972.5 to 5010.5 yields 29.1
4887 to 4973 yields 31.5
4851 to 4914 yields 39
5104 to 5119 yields 32.7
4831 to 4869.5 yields 48.1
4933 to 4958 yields 34.9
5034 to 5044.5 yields 23.6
